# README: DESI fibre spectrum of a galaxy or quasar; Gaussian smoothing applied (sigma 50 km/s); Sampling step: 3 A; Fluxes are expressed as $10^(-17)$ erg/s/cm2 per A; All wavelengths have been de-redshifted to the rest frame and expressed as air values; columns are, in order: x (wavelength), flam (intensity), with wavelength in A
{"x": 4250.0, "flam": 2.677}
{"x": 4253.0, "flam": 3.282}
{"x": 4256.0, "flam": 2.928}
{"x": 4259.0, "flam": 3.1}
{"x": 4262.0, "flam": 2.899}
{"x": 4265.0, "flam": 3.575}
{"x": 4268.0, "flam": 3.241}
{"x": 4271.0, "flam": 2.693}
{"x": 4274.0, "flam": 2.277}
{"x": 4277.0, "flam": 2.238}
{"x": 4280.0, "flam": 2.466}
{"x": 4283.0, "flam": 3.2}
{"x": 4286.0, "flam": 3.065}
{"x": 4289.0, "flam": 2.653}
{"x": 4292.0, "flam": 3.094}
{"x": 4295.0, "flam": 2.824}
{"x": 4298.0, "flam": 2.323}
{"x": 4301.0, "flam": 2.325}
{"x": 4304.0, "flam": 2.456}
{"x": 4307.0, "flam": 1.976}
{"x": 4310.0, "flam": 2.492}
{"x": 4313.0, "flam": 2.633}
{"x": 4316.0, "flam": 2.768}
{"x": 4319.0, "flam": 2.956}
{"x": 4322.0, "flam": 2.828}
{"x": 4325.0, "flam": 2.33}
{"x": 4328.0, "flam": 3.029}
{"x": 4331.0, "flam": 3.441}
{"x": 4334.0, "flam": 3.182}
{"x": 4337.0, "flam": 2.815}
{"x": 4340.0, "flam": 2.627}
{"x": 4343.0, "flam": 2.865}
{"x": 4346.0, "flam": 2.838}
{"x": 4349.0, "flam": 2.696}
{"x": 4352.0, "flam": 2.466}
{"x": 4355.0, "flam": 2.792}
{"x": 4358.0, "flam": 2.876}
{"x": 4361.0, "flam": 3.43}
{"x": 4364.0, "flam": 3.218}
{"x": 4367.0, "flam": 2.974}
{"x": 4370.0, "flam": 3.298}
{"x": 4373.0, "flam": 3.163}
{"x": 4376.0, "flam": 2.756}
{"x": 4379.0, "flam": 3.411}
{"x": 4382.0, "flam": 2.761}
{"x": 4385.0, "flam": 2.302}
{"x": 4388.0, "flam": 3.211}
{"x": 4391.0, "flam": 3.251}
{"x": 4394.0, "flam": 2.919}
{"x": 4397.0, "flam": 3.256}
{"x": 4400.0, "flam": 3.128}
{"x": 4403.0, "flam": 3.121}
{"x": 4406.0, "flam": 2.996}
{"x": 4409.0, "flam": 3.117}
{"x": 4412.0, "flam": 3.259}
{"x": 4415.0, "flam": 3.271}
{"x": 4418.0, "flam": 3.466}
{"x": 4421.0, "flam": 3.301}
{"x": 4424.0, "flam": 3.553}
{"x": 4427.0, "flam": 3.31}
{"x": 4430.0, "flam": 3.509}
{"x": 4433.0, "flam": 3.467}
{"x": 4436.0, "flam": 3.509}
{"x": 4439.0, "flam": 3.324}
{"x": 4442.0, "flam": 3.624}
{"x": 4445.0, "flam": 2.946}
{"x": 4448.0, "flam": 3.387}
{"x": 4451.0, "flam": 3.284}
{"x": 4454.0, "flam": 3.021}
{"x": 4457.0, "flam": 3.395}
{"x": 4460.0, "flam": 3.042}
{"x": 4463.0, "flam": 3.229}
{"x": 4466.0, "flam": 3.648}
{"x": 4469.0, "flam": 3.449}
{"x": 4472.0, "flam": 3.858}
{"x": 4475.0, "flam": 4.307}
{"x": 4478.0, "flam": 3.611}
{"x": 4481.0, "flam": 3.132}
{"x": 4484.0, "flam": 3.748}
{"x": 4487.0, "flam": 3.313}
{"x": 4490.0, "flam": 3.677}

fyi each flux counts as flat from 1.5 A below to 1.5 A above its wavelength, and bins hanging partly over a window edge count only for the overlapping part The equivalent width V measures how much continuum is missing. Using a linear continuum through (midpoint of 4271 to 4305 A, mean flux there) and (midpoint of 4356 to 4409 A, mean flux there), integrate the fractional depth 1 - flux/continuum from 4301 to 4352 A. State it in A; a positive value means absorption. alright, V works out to 1.6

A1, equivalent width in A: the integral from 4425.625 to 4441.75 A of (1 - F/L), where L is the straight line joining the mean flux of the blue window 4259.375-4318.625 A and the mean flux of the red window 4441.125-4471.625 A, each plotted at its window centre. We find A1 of -1.0 A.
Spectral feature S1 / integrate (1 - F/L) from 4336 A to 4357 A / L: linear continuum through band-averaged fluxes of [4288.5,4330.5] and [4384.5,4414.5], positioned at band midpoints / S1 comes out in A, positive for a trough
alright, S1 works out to 0.7 A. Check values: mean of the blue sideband 2.64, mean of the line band 2.73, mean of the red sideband 3.09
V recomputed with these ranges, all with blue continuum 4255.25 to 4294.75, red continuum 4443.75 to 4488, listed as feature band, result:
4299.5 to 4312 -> 2.70 A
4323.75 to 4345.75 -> 1.07 A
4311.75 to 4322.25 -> 0.71 A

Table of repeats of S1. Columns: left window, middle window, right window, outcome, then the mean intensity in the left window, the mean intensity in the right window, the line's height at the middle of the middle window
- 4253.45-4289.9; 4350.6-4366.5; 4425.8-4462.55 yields 0.7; 2.88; 3.32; 3.1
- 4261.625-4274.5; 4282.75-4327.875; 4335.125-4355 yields 3.3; 2.99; 2.73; 2.87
